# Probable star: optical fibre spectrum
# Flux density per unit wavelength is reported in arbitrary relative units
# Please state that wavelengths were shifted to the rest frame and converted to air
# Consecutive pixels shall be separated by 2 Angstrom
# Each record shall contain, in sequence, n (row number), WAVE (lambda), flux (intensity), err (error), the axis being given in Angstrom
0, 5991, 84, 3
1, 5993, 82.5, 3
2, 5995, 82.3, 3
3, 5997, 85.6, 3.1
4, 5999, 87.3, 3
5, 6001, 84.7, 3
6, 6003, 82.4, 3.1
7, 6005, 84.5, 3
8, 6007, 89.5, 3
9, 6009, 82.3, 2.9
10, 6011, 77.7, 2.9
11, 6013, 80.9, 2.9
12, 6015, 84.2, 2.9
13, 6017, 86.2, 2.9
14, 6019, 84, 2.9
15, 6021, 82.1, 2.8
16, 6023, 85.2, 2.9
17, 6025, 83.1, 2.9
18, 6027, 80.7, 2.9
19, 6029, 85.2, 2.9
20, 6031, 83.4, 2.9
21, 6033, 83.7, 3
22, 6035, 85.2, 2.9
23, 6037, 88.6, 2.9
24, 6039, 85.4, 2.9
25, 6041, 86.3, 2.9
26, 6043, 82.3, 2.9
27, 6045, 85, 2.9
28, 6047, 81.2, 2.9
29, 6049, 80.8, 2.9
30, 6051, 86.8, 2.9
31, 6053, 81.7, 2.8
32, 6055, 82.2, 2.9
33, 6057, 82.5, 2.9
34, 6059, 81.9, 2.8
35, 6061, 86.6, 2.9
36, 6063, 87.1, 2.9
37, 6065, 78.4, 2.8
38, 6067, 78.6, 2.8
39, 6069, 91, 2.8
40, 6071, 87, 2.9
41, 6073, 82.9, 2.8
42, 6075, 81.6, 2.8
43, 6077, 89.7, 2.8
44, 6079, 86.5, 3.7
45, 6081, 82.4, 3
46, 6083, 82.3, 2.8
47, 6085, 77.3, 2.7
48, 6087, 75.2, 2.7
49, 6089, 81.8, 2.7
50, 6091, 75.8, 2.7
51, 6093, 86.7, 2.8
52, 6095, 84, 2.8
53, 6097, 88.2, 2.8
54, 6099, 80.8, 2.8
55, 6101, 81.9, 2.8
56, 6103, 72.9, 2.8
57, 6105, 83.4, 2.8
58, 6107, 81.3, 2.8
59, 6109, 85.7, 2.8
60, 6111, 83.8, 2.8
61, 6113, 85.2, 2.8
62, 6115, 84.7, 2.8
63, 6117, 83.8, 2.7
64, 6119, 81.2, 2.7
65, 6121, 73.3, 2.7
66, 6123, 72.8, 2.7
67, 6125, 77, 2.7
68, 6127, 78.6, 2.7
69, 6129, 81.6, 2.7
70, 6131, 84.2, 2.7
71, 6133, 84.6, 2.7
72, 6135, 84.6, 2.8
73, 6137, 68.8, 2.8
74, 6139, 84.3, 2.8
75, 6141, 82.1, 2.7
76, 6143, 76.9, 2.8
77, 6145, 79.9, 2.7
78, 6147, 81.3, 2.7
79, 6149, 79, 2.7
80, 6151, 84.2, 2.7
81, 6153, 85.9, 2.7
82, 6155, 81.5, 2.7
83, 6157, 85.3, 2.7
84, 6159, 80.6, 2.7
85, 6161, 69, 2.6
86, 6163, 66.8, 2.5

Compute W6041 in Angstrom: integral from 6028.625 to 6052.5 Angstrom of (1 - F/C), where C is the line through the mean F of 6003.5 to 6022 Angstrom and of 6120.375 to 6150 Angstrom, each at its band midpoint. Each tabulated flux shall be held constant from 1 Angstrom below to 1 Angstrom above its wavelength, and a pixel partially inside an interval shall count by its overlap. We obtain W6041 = -0.5 Angstrom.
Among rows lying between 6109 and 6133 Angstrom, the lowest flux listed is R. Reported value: 72.8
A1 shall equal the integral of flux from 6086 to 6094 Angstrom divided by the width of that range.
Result 79.9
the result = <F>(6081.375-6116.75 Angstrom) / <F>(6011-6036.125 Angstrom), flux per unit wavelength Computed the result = 1.0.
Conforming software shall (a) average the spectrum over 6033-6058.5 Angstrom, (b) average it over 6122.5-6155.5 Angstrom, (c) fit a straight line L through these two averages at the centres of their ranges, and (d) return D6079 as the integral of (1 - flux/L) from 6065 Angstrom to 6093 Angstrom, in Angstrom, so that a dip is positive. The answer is 0.1 Angstrom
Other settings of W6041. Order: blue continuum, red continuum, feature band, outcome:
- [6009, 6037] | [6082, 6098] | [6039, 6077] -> -0.66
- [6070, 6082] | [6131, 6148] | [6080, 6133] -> 1.15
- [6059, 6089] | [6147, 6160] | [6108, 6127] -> 0.50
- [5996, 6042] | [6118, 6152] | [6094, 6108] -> -0.13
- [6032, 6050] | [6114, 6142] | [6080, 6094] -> 0.32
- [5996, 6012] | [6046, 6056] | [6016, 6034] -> -0.05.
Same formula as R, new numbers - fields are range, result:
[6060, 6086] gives 77.3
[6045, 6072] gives 78.4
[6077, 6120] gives 72.9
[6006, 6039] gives 77.7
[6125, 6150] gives 68.8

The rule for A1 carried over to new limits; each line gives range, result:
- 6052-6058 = 82.1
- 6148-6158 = 83.2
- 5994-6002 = 85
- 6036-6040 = 87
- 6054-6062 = 83.3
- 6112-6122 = 81.6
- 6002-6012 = 83.3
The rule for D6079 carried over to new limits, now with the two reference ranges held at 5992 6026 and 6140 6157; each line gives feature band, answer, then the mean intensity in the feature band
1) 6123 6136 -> 0.1 Angstrom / 81.1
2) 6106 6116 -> -0.2 Angstrom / 84.1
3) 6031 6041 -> -0.3 Angstrom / 85.6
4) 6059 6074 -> -0.3 Angstrom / 84.3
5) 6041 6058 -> 0.0 Angstrom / 83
